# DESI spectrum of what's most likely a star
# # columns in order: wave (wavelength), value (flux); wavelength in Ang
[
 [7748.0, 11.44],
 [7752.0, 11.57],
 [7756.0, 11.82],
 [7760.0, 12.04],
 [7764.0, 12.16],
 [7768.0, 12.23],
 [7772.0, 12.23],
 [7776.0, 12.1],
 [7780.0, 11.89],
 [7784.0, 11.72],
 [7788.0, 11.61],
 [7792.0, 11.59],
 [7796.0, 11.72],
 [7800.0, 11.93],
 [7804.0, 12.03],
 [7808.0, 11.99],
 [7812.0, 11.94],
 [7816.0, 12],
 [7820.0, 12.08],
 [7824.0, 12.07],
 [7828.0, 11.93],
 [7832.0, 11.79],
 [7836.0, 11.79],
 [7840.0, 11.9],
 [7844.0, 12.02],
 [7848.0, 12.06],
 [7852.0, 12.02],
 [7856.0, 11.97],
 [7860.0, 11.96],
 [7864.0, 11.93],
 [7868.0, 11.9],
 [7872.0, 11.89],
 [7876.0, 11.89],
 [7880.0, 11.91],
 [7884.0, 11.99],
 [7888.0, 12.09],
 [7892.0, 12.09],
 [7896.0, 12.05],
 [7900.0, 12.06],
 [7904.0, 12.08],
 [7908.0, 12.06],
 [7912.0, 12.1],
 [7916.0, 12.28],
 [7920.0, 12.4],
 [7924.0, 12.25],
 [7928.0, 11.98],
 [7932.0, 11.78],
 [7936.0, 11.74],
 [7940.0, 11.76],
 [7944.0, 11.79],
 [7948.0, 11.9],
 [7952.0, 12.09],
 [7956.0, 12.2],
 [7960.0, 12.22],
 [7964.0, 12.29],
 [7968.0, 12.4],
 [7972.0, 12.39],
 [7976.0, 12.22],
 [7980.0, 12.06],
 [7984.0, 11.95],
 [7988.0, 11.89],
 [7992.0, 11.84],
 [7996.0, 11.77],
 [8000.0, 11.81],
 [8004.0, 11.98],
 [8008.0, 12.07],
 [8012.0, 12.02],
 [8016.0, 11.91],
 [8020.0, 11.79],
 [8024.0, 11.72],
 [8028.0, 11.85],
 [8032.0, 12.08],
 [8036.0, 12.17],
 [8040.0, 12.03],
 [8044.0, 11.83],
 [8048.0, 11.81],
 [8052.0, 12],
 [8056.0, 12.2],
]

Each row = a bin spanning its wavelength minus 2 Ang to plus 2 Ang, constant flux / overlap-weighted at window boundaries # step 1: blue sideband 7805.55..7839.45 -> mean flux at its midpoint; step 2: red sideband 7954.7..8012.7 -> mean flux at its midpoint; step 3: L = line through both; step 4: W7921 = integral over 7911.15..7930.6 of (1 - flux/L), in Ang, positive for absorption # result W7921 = -0.3 Ang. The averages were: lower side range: 11.9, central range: 12.2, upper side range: 12.1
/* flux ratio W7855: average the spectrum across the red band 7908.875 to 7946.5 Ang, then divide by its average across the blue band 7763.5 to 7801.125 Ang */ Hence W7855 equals 1.01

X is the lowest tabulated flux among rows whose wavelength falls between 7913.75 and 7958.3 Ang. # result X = 11.74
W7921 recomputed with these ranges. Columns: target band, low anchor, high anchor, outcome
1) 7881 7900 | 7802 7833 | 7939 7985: 0.01 Ang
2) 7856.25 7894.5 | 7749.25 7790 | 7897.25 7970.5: 0.20 Ang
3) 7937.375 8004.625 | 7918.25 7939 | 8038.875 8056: -0.24 Ang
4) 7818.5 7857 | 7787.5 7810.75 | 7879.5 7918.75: -0.11 Ang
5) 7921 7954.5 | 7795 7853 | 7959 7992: 0.49 Ang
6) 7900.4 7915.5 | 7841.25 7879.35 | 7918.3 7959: -0.15 Ang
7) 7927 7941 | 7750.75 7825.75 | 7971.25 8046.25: 0.17 Ang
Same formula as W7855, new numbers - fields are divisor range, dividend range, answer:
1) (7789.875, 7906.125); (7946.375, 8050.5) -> 1.00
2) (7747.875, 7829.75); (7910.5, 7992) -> 1.01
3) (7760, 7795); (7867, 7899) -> 1.00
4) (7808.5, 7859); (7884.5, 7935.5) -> 1.01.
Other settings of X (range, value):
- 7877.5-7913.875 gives 11.91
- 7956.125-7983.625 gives 12.06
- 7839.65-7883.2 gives 11.89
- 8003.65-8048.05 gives 11.72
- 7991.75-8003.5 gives 11.77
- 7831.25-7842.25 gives 11.79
